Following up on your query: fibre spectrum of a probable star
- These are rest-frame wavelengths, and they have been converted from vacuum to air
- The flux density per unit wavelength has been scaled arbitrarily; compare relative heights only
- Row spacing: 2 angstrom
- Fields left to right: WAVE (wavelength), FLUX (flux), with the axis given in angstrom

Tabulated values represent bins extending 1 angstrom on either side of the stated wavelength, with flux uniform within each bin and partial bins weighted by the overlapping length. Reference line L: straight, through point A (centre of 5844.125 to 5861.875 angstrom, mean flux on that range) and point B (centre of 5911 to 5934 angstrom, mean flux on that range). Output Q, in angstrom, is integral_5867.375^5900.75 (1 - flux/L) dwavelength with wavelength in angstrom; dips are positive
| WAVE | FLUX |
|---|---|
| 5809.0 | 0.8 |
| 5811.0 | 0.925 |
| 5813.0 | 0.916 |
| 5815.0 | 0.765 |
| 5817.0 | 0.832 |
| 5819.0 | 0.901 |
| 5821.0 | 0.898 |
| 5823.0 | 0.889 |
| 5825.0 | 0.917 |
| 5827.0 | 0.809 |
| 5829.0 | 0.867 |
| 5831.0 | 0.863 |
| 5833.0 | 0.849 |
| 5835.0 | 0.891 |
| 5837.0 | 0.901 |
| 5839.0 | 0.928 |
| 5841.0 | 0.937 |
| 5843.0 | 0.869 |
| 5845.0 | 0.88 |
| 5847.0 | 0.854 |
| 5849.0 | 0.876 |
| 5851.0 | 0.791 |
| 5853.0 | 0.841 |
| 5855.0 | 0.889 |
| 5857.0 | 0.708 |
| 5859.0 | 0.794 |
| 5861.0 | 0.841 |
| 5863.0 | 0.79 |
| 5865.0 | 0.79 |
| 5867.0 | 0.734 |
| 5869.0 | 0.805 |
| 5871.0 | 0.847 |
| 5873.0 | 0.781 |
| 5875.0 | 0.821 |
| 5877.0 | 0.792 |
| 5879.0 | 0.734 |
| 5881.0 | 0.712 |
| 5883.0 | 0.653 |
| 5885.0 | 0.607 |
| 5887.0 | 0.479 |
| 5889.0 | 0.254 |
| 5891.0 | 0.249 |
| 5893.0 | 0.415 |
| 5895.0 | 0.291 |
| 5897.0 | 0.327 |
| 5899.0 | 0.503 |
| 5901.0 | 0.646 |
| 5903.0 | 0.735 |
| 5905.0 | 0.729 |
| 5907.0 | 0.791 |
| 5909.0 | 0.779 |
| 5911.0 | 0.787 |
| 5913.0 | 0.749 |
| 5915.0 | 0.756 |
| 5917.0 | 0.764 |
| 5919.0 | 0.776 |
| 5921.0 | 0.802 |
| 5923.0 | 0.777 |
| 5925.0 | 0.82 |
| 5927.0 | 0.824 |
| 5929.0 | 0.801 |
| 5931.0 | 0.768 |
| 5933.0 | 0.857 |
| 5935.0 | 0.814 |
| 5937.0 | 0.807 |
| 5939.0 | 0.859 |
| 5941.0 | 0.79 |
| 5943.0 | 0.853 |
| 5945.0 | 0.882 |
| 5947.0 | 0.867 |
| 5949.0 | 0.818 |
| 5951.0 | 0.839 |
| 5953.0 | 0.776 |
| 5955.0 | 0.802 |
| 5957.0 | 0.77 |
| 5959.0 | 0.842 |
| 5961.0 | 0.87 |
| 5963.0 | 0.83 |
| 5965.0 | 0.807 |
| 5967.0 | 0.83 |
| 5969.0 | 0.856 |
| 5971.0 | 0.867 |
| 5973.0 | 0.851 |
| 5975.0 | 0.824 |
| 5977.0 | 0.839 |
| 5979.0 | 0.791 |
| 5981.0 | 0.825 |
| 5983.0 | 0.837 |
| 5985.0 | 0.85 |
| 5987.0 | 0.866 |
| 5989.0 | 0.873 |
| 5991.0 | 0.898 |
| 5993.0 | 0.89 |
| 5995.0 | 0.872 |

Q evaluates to 9.4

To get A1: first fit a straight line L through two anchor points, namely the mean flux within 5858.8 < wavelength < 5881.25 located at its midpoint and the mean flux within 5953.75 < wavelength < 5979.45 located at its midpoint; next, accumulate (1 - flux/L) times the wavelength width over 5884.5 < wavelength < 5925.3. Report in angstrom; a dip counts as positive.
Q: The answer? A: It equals 9.5 angstrom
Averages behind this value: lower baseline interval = 0.789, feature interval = 0.618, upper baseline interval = 0.829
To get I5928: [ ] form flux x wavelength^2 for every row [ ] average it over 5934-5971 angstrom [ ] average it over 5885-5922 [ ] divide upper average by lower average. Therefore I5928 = 1.40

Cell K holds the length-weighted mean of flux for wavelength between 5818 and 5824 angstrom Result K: 0.896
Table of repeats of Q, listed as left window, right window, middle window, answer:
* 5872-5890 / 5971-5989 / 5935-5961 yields -1.7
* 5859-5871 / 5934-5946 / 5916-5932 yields 0.7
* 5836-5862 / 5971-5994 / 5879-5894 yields 6.2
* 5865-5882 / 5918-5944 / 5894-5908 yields 3.9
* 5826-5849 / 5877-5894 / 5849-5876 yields -4.4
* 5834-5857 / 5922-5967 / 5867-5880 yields 1.0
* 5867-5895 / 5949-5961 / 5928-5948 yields -1.6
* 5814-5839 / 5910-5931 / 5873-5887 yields 1.9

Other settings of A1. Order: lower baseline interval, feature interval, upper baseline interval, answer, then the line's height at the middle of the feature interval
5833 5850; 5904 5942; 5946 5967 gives 2.24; 0.842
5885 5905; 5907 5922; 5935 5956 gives -4.41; 0.6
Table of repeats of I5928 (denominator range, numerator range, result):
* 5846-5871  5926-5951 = 1.05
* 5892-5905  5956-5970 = 1.68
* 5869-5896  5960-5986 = 1.45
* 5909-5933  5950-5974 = 1.07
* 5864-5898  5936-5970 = 1.41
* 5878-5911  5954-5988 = 1.52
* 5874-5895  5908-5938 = 1.44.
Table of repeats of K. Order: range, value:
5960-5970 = 0.839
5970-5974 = 0.859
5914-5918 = 0.76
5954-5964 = 0.823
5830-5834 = 0.856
